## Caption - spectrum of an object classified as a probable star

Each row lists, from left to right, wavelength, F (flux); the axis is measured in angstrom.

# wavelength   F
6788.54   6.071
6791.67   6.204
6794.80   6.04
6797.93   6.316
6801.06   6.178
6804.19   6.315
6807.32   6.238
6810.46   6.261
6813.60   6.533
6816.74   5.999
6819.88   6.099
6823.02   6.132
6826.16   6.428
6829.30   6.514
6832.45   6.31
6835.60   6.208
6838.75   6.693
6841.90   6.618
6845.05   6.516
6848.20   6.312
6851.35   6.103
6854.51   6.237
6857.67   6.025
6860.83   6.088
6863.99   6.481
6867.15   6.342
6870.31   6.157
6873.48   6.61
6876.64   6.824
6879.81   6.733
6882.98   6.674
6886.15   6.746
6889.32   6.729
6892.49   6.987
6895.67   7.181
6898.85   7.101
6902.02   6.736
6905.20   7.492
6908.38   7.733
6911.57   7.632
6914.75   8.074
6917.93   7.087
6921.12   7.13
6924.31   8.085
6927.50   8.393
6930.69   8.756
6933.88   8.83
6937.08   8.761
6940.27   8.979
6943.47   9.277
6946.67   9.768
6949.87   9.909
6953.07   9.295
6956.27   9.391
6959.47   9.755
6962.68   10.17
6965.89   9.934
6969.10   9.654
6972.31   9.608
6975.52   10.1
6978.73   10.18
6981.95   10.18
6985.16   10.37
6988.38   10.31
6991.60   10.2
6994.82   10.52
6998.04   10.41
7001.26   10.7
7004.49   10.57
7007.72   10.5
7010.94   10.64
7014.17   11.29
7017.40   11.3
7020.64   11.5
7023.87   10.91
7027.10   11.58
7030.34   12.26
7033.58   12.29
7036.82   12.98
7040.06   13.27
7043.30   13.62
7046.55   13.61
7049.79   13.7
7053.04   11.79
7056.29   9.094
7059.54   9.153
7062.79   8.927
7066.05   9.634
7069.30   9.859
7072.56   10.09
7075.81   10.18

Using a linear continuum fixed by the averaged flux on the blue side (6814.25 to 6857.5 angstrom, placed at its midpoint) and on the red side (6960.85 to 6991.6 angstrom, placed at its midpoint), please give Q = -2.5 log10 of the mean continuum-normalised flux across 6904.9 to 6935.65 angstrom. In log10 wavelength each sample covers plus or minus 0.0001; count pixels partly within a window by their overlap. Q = 0.08 mag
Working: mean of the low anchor 6.32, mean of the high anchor 10.1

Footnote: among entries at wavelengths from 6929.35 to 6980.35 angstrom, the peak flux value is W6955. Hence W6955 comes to 10.18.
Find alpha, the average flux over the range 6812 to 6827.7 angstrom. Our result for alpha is 6.24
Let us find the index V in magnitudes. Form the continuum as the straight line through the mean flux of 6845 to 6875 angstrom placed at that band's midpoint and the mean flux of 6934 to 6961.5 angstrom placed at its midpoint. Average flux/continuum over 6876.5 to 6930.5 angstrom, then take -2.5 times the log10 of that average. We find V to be 0.07 mag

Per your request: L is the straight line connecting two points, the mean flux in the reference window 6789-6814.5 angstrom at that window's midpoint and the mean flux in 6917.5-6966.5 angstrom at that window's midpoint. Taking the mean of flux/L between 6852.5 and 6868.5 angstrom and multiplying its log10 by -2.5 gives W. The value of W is 0.187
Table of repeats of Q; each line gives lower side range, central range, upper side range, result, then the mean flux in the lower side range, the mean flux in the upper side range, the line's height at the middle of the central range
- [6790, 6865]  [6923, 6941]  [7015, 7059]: 0.07 mag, 6.28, 12.1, 9.16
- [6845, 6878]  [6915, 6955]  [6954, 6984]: 0.01 mag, 6.33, 9.88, 8.76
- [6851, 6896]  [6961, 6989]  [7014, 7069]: -0.05 mag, 6.52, 11.5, 9.56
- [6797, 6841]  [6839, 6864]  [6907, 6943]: 0.09 mag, 6.31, 8.17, 6.88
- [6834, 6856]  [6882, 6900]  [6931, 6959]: 0.12 mag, 6.38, 9.27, 7.71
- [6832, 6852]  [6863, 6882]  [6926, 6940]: 0.10 mag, 6.41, 8.72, 7.19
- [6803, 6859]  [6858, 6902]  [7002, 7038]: 0.15 mag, 6.31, 11.4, 7.63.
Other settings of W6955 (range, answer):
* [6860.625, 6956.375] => 9.909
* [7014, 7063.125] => 13.7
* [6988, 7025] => 11.5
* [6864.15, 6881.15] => 6.824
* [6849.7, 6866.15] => 6.481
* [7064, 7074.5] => 10.09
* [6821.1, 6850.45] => 6.693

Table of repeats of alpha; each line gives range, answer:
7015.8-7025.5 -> 11.2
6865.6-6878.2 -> 6.49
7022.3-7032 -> 11.6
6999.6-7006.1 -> 10.6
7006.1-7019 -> 10.9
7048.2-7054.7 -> 12.7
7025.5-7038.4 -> 12.3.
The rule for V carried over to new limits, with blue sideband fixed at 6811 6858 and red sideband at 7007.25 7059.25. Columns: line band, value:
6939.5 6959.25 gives 0.005 mag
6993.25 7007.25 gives 0.040 mag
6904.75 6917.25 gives 0.100 mag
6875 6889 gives 0.136 mag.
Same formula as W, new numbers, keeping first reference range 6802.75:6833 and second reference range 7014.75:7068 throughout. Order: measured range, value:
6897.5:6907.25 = 0.16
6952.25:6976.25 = 0.00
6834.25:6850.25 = 0.06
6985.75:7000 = 0.01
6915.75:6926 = 0.17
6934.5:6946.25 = 0.01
